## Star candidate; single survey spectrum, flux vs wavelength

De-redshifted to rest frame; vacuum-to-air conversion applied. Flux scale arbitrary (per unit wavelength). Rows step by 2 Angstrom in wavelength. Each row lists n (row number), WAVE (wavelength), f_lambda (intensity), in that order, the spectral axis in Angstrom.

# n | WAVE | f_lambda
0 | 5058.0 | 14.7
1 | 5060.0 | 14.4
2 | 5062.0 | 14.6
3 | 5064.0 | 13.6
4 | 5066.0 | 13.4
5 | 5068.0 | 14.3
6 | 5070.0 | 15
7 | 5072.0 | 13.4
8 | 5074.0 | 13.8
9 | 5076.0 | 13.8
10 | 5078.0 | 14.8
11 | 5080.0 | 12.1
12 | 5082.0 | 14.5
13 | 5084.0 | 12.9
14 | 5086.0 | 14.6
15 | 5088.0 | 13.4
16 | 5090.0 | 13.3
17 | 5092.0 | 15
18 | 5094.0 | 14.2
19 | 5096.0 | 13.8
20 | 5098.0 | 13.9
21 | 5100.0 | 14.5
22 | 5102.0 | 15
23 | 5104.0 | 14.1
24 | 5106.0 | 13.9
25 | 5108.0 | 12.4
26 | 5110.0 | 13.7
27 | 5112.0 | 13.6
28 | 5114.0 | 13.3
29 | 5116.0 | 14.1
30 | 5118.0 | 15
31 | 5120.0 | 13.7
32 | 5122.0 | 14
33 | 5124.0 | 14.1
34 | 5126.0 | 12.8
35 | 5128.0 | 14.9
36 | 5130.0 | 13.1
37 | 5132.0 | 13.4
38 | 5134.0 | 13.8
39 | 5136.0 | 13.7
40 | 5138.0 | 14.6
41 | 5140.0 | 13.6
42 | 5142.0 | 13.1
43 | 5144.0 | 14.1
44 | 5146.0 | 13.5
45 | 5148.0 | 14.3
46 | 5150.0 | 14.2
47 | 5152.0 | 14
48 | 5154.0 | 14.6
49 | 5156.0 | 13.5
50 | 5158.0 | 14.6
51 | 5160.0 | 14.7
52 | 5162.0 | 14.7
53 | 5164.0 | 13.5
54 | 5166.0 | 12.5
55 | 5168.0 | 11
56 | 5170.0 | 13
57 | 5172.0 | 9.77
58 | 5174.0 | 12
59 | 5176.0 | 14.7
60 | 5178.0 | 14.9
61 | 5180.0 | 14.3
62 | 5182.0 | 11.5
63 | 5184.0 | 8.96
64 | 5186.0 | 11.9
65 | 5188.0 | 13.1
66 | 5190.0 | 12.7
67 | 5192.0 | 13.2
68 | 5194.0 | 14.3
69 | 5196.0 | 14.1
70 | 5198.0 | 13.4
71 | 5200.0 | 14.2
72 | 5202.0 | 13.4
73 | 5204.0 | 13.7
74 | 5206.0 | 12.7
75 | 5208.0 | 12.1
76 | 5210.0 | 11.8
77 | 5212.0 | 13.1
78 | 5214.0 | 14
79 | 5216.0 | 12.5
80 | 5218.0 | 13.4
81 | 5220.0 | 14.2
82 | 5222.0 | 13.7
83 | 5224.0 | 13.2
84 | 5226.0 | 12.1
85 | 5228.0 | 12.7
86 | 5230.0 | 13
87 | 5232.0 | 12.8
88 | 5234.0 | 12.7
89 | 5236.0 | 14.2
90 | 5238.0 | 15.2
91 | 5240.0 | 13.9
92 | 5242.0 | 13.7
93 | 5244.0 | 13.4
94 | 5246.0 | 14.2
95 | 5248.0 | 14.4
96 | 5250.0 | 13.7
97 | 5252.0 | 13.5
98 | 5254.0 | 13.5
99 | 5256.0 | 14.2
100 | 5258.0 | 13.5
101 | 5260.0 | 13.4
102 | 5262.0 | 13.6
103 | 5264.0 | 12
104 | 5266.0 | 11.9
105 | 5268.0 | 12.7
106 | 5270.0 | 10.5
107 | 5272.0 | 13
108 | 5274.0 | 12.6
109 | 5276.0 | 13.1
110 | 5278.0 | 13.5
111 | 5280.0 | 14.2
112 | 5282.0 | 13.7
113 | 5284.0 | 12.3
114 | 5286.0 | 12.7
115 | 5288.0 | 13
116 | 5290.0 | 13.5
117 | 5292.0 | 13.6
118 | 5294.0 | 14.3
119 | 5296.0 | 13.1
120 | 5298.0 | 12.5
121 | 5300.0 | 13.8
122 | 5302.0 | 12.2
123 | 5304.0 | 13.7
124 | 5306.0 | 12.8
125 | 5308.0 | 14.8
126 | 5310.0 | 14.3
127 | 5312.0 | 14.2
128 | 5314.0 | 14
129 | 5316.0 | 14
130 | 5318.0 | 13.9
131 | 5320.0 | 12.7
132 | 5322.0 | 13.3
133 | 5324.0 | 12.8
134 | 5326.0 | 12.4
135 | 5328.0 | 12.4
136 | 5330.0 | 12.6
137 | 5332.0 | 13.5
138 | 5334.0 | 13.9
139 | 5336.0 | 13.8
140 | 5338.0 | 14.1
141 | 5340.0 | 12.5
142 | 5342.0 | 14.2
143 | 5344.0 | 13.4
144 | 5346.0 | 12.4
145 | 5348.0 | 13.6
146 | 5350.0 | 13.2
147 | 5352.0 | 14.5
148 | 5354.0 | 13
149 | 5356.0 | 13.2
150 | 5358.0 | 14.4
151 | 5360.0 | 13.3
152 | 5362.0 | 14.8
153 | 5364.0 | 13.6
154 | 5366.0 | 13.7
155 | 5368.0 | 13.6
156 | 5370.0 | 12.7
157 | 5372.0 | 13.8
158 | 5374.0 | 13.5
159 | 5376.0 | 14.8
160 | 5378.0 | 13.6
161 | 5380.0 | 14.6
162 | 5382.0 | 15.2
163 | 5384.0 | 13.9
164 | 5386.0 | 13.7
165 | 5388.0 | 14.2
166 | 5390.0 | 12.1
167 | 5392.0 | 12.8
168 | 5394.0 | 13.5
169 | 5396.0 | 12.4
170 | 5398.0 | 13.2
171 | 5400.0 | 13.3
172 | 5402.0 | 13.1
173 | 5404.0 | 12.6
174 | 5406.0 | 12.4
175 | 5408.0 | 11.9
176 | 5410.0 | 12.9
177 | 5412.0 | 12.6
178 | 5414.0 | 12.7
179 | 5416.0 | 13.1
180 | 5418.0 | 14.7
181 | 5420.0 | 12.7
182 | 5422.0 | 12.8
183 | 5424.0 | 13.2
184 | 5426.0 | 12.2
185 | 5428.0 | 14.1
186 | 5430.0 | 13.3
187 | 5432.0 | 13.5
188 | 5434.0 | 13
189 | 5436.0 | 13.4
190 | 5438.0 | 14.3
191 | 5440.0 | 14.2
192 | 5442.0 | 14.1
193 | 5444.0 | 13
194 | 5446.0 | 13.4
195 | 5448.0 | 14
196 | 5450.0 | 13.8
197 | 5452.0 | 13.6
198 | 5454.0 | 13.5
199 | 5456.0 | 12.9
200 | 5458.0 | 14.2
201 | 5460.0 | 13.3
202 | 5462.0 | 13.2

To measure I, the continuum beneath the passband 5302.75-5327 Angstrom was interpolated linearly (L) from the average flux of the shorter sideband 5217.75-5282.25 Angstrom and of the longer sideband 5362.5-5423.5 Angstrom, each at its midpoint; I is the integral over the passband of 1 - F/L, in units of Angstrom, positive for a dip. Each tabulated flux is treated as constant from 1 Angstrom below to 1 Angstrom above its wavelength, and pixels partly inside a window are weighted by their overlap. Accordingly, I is -0.4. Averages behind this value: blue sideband 13.3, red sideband 13.3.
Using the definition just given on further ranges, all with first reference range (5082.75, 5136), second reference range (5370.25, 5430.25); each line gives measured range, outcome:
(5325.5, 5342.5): 0.2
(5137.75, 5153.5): -0.1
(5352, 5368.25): -0.5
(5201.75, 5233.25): 1.5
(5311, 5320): -0.3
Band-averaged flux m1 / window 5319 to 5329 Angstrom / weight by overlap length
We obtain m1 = 12.7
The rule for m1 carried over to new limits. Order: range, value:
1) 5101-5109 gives 13.9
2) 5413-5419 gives 13.5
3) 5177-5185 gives 12.4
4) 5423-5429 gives 13.2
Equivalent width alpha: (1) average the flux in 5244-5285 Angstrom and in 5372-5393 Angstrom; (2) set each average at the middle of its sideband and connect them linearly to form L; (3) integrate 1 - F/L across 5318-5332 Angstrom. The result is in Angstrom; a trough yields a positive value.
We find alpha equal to 0.7 Angstrom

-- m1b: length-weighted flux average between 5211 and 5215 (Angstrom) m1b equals 13.6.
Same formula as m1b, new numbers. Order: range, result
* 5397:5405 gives 13.1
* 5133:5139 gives 14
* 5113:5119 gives 14.1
